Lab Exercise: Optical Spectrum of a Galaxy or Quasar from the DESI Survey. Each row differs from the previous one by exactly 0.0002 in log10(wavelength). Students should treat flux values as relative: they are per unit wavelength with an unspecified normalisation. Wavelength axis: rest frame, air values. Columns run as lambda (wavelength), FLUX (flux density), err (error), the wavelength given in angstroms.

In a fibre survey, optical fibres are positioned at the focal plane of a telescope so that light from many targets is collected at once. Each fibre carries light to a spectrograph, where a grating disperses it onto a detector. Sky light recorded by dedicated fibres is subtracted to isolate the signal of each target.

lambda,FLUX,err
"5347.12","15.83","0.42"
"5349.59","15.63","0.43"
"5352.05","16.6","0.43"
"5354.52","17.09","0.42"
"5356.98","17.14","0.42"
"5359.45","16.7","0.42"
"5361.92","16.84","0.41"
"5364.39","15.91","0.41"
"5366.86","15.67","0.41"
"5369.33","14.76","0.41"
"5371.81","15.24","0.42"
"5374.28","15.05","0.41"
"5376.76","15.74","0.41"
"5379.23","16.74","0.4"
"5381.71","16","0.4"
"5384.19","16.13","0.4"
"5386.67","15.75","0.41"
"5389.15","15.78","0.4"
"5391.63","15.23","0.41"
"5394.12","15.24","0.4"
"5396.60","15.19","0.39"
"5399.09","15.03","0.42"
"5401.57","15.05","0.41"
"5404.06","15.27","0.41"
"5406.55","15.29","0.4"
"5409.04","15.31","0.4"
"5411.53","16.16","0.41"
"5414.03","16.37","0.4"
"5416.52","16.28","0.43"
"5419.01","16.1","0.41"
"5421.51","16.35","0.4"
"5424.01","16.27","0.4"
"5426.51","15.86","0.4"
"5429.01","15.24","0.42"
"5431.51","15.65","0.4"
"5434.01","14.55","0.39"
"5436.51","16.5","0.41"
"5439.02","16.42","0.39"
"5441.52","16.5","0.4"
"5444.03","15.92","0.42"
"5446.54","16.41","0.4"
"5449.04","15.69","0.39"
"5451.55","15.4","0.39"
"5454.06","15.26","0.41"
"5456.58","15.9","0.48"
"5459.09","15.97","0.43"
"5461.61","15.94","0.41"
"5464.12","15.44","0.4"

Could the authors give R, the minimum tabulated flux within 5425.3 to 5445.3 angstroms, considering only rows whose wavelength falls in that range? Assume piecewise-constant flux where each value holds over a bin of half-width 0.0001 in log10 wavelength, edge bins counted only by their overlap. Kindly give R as 14.55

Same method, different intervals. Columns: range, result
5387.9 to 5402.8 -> 15.03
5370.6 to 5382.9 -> 15.05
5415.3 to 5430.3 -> 15.24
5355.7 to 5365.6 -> 15.91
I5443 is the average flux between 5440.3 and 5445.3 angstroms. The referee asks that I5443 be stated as 16.2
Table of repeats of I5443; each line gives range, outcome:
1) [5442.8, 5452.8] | 15.9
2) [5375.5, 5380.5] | 16.2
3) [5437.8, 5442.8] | 16.5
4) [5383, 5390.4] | 15.9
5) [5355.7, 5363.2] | 16.9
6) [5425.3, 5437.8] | 15.6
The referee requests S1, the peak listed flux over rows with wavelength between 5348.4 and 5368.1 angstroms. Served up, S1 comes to 17.14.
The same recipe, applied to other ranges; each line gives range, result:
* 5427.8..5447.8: 16.5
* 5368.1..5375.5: 15.24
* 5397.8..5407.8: 15.29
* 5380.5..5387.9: 16.13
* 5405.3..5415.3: 16.37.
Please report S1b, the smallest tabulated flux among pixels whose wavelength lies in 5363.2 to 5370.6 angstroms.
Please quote 14.76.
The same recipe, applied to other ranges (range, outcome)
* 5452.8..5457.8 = 15.26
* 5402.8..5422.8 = 15.27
